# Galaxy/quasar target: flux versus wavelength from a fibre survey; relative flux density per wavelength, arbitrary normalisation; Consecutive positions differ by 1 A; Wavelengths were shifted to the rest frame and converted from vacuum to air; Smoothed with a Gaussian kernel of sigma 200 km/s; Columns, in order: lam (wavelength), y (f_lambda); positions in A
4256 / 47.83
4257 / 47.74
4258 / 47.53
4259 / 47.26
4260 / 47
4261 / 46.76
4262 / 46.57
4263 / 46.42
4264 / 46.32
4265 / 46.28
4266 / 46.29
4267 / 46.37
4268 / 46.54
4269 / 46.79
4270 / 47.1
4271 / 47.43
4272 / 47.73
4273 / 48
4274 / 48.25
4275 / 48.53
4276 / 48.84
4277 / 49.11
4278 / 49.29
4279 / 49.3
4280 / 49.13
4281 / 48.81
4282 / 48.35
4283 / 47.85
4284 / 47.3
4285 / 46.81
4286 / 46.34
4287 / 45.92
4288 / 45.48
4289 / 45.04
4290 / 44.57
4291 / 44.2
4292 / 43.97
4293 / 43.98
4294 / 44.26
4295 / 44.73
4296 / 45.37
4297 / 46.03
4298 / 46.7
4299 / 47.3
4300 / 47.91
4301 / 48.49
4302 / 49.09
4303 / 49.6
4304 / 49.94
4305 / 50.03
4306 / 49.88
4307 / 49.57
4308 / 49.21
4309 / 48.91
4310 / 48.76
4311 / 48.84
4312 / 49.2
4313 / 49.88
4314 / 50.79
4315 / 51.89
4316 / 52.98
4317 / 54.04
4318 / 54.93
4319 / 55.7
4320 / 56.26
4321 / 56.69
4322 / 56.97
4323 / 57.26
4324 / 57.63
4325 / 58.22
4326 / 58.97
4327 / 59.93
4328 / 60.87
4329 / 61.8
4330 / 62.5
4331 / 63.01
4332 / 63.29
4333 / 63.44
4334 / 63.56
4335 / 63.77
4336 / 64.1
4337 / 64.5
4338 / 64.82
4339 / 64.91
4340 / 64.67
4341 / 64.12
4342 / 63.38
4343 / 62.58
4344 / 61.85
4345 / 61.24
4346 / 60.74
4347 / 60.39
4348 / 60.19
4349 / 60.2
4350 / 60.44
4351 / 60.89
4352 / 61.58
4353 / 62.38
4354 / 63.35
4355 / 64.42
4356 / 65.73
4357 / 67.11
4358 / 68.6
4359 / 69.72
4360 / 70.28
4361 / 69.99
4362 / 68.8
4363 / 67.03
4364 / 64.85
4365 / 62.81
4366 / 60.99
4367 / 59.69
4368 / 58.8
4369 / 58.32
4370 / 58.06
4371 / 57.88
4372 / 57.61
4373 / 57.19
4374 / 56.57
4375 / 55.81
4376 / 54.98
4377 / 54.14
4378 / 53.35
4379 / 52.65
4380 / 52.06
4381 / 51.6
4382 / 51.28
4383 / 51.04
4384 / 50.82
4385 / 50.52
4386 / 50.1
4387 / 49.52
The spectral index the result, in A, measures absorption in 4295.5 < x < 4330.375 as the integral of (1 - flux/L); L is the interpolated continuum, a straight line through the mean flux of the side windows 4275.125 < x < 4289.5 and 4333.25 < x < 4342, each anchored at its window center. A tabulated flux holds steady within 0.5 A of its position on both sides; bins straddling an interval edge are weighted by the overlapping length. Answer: 2.7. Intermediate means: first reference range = 47.7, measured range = 52.6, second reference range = 64.2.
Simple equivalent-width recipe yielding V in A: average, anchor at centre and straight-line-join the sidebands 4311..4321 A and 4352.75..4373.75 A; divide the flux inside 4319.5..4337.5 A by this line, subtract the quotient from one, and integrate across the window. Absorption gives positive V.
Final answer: -1.6 A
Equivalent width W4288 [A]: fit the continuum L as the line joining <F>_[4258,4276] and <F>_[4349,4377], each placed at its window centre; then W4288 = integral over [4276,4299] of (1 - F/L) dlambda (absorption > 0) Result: 1.7 A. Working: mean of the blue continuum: 47.1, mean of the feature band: 46.5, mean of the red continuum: 62.2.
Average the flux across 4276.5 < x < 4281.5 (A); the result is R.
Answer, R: 49.1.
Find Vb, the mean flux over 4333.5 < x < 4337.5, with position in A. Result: 64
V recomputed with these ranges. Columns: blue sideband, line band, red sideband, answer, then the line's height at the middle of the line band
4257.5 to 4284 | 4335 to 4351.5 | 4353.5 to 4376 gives -0.91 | 59.3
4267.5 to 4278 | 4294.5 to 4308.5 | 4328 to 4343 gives 1.77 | 55.1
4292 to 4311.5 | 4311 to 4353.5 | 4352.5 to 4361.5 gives -0.97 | 58.3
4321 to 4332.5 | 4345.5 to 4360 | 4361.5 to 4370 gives -0.46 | 61.6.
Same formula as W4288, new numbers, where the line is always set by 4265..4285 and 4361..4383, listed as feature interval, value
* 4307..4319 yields 0.2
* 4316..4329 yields -1.1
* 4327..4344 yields -2.9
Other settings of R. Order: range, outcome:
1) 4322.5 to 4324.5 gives 57.4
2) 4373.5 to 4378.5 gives 55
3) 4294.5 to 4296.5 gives 45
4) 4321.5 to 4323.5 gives 57.1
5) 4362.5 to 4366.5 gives 63.9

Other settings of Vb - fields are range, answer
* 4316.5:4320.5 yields 55.2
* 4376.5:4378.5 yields 53.7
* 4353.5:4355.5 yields 63.9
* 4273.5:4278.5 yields 48.8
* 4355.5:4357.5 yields 66.4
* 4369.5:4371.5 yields 58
